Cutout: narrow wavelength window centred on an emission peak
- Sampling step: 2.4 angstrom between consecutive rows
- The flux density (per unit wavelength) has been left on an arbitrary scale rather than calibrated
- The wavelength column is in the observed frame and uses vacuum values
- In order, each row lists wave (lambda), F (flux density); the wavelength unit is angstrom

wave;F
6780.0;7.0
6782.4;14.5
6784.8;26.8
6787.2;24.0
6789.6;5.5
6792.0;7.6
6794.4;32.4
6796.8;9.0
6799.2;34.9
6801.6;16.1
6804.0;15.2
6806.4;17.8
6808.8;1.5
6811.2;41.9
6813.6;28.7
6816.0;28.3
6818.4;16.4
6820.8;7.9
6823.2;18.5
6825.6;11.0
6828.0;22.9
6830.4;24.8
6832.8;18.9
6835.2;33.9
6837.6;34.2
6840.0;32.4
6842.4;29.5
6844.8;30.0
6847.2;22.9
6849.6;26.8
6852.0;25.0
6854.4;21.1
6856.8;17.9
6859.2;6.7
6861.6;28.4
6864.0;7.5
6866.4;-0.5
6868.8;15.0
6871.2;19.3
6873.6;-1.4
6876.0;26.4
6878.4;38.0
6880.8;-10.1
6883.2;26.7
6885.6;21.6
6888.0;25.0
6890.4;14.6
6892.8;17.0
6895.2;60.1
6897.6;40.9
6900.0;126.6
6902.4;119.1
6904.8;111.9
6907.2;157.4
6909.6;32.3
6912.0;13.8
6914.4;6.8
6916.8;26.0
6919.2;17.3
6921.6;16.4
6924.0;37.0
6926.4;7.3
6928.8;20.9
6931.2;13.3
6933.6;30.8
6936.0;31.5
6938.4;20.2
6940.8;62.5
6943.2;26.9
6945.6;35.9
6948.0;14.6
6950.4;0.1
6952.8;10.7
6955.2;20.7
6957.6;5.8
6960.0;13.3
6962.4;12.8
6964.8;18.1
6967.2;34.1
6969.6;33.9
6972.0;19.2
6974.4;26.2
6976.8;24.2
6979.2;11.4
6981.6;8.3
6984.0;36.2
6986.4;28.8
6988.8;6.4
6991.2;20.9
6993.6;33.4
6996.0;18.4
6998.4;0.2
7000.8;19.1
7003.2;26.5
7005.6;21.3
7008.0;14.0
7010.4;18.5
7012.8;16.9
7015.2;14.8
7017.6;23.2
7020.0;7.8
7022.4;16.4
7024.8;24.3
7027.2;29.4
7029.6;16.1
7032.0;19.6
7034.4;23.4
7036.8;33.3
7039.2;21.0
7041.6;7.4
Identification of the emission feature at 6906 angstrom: [O II]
